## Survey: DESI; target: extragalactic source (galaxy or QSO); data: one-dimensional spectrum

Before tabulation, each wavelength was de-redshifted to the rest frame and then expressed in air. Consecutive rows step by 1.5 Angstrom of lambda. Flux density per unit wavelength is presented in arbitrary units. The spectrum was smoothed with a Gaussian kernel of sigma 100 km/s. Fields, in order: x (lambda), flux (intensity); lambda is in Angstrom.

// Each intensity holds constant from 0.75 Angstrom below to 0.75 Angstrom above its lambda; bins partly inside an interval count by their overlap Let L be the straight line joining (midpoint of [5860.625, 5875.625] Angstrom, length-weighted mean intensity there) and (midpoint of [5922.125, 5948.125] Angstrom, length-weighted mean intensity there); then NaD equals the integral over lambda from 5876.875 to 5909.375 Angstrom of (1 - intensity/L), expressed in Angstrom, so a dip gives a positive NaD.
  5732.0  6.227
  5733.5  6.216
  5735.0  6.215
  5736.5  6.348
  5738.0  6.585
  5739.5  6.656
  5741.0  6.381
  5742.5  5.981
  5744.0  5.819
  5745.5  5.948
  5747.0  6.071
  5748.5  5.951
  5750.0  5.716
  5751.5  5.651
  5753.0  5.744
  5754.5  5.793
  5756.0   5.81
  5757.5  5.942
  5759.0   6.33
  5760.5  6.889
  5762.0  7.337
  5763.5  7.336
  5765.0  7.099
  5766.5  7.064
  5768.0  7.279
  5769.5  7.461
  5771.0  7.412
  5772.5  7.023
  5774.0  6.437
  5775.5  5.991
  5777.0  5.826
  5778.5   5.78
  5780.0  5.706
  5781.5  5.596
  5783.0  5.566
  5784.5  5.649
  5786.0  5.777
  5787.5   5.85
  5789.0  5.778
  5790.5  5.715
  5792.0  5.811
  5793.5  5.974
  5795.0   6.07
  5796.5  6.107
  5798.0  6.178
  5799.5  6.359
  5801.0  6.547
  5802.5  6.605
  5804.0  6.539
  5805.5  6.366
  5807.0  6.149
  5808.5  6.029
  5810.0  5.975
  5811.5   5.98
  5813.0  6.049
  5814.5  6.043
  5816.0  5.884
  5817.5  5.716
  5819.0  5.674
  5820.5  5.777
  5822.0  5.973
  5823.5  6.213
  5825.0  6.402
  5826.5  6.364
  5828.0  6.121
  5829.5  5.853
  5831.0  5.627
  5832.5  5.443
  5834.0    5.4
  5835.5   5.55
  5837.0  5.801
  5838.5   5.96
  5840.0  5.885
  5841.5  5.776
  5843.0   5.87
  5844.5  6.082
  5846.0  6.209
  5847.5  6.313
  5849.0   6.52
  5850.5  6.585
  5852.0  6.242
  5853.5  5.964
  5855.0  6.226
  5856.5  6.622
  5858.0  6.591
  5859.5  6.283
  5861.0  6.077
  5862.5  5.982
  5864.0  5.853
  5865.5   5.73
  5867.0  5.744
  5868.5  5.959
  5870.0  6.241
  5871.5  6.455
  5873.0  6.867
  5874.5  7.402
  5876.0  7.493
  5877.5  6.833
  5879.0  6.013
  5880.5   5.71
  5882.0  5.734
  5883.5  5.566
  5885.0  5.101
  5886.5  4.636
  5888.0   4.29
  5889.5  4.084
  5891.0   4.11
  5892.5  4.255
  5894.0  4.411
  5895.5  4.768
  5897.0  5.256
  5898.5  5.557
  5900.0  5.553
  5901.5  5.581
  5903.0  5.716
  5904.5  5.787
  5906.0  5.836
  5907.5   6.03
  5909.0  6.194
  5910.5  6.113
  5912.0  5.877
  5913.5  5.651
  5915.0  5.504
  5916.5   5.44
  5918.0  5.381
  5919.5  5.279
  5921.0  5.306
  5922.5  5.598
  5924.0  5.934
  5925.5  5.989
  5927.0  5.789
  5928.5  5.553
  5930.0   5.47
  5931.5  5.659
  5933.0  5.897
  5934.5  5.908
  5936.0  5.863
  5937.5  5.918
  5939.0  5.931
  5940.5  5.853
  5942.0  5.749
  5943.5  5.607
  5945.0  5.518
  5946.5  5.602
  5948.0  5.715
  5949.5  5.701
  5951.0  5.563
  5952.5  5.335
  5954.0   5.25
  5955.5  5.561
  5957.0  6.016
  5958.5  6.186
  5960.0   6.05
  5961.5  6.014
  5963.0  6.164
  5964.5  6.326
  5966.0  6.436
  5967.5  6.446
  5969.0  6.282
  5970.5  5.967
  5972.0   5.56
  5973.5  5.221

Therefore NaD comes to 4.1 Angstrom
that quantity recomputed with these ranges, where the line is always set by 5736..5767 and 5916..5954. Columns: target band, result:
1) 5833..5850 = 0.1 Angstrom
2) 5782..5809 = 0.4 Angstrom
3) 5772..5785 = 0.6 Angstrom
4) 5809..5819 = 0.3 Angstrom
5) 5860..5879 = -1.6 Angstrom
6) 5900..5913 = -0.3 Angstrom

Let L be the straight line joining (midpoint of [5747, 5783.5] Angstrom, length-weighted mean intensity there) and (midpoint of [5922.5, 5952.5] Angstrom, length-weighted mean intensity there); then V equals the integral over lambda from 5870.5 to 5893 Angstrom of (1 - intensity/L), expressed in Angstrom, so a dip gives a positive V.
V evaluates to 1.1 Angstrom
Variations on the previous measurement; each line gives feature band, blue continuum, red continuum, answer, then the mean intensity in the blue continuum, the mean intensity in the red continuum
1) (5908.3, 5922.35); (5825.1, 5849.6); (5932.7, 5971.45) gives 0.6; 5.93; 5.88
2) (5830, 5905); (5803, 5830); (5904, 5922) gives 1.0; 6.07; 5.7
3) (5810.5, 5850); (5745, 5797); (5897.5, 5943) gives 0.5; 6.22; 5.73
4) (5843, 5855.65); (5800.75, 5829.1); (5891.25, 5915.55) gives -0.8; 6.12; 5.48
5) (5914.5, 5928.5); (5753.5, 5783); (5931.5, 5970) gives 0.9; 6.5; 5.87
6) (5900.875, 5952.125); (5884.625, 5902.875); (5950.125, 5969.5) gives -3.3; 4.83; 5.97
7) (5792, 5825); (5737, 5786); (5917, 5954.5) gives 0.1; 6.3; 5.66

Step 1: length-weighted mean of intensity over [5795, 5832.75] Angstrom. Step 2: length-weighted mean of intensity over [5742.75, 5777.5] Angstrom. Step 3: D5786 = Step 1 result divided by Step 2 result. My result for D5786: 0.9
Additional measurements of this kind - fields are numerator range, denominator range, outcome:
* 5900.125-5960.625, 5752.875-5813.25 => 0.91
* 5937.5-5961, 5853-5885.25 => 0.92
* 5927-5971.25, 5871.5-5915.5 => 1.04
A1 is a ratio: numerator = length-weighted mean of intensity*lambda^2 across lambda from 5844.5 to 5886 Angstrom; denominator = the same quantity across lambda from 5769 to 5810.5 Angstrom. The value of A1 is 1.0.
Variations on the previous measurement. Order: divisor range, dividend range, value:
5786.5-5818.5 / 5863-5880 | 1.08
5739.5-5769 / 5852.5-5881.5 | 1.03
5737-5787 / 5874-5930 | 0.92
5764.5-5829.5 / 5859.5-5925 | 0.95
